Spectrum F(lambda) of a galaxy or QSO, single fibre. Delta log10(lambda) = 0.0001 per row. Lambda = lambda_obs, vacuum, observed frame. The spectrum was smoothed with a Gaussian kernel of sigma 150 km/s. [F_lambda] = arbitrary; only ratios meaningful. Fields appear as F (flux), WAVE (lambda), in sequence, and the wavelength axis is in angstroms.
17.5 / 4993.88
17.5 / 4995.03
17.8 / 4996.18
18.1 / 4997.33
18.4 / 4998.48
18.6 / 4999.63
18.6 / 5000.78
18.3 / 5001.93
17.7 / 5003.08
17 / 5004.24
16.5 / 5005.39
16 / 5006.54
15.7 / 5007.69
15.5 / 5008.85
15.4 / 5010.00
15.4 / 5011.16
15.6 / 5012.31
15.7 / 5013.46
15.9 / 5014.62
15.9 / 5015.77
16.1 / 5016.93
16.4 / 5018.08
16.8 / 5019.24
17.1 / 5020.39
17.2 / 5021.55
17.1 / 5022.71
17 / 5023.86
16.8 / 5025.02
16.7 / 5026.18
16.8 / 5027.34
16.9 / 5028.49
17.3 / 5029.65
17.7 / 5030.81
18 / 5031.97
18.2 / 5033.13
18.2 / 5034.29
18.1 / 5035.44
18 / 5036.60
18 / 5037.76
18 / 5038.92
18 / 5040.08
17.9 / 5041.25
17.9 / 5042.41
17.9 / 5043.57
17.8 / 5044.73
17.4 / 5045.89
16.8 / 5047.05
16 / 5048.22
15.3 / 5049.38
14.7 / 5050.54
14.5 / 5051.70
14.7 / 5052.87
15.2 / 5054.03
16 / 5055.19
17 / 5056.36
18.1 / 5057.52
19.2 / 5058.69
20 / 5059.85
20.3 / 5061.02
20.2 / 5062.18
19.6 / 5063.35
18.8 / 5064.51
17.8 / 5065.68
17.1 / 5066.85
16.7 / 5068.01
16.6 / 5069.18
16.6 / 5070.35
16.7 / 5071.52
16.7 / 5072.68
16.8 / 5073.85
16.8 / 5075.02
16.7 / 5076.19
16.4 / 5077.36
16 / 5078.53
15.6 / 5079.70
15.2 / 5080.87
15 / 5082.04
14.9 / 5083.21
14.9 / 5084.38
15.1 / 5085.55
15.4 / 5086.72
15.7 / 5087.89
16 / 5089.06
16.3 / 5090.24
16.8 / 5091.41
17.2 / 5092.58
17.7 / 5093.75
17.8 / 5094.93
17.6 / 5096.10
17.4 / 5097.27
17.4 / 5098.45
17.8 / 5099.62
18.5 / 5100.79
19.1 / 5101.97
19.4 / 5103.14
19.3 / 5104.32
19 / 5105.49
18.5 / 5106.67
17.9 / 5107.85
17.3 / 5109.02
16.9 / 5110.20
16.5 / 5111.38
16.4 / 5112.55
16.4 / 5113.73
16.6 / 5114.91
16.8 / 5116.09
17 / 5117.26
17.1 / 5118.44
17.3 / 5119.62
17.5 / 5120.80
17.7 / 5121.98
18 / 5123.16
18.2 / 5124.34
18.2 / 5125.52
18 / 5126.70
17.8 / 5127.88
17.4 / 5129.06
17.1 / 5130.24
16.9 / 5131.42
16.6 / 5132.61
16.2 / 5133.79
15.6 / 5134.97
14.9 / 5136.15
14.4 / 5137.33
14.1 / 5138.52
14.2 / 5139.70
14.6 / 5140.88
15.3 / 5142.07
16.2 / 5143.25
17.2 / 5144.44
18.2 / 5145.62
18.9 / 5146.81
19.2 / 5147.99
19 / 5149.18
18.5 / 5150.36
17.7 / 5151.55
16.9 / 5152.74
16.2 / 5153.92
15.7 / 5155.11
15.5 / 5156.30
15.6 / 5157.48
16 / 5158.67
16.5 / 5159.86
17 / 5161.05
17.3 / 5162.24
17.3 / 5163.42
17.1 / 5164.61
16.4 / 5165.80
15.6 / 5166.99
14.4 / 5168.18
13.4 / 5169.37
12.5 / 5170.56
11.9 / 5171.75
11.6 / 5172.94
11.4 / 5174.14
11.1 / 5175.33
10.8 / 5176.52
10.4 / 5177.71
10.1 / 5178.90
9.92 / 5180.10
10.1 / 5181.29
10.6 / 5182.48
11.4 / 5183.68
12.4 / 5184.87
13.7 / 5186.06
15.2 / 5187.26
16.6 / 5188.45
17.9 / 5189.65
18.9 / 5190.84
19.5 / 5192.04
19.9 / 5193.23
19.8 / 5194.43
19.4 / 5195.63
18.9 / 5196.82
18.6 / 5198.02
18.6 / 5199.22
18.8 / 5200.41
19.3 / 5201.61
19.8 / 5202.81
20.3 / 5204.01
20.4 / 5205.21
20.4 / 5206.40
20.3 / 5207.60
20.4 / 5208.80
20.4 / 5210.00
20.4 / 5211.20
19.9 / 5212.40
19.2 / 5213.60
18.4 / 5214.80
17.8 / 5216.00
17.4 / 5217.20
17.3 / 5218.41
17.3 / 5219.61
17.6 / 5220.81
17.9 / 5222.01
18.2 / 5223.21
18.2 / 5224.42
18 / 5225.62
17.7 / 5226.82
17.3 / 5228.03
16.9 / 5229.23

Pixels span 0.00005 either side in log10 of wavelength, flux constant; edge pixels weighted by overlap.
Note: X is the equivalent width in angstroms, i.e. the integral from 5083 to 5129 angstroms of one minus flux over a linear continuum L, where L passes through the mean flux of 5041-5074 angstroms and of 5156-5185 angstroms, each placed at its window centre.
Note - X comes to -5.0 angstroms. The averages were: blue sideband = 17.3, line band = 17.3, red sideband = 13.4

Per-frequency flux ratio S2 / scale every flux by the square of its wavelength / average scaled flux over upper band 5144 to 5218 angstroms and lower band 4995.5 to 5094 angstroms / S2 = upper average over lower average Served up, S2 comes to 1.0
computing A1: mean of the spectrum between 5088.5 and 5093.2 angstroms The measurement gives 16.6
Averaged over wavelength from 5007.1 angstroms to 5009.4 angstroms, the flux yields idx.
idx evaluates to 15.6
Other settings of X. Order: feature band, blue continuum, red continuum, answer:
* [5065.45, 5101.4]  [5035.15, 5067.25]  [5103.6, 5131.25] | 2.0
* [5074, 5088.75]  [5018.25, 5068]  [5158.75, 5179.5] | 0.6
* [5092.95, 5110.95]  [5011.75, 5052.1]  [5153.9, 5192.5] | -2.9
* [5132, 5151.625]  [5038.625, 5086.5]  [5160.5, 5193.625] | -2.1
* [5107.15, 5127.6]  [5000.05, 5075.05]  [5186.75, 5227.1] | 0.7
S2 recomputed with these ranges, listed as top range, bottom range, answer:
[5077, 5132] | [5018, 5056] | 1.03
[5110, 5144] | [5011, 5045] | 1.00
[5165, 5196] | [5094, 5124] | 0.82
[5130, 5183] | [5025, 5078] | 0.90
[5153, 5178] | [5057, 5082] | 0.86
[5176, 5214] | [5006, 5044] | 1.07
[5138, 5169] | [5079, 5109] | 0.99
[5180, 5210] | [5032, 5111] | 1.06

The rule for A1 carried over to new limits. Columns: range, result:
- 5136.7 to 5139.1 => 14.2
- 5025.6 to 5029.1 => 16.8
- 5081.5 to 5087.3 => 15.1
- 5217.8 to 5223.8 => 17.7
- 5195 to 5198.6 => 19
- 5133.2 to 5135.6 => 15.9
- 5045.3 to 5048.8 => 16.7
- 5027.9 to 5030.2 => 17.1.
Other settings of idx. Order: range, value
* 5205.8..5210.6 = 20.4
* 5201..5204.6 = 19.8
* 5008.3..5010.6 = 15.4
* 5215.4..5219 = 17.5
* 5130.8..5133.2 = 16.7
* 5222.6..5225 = 18.2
